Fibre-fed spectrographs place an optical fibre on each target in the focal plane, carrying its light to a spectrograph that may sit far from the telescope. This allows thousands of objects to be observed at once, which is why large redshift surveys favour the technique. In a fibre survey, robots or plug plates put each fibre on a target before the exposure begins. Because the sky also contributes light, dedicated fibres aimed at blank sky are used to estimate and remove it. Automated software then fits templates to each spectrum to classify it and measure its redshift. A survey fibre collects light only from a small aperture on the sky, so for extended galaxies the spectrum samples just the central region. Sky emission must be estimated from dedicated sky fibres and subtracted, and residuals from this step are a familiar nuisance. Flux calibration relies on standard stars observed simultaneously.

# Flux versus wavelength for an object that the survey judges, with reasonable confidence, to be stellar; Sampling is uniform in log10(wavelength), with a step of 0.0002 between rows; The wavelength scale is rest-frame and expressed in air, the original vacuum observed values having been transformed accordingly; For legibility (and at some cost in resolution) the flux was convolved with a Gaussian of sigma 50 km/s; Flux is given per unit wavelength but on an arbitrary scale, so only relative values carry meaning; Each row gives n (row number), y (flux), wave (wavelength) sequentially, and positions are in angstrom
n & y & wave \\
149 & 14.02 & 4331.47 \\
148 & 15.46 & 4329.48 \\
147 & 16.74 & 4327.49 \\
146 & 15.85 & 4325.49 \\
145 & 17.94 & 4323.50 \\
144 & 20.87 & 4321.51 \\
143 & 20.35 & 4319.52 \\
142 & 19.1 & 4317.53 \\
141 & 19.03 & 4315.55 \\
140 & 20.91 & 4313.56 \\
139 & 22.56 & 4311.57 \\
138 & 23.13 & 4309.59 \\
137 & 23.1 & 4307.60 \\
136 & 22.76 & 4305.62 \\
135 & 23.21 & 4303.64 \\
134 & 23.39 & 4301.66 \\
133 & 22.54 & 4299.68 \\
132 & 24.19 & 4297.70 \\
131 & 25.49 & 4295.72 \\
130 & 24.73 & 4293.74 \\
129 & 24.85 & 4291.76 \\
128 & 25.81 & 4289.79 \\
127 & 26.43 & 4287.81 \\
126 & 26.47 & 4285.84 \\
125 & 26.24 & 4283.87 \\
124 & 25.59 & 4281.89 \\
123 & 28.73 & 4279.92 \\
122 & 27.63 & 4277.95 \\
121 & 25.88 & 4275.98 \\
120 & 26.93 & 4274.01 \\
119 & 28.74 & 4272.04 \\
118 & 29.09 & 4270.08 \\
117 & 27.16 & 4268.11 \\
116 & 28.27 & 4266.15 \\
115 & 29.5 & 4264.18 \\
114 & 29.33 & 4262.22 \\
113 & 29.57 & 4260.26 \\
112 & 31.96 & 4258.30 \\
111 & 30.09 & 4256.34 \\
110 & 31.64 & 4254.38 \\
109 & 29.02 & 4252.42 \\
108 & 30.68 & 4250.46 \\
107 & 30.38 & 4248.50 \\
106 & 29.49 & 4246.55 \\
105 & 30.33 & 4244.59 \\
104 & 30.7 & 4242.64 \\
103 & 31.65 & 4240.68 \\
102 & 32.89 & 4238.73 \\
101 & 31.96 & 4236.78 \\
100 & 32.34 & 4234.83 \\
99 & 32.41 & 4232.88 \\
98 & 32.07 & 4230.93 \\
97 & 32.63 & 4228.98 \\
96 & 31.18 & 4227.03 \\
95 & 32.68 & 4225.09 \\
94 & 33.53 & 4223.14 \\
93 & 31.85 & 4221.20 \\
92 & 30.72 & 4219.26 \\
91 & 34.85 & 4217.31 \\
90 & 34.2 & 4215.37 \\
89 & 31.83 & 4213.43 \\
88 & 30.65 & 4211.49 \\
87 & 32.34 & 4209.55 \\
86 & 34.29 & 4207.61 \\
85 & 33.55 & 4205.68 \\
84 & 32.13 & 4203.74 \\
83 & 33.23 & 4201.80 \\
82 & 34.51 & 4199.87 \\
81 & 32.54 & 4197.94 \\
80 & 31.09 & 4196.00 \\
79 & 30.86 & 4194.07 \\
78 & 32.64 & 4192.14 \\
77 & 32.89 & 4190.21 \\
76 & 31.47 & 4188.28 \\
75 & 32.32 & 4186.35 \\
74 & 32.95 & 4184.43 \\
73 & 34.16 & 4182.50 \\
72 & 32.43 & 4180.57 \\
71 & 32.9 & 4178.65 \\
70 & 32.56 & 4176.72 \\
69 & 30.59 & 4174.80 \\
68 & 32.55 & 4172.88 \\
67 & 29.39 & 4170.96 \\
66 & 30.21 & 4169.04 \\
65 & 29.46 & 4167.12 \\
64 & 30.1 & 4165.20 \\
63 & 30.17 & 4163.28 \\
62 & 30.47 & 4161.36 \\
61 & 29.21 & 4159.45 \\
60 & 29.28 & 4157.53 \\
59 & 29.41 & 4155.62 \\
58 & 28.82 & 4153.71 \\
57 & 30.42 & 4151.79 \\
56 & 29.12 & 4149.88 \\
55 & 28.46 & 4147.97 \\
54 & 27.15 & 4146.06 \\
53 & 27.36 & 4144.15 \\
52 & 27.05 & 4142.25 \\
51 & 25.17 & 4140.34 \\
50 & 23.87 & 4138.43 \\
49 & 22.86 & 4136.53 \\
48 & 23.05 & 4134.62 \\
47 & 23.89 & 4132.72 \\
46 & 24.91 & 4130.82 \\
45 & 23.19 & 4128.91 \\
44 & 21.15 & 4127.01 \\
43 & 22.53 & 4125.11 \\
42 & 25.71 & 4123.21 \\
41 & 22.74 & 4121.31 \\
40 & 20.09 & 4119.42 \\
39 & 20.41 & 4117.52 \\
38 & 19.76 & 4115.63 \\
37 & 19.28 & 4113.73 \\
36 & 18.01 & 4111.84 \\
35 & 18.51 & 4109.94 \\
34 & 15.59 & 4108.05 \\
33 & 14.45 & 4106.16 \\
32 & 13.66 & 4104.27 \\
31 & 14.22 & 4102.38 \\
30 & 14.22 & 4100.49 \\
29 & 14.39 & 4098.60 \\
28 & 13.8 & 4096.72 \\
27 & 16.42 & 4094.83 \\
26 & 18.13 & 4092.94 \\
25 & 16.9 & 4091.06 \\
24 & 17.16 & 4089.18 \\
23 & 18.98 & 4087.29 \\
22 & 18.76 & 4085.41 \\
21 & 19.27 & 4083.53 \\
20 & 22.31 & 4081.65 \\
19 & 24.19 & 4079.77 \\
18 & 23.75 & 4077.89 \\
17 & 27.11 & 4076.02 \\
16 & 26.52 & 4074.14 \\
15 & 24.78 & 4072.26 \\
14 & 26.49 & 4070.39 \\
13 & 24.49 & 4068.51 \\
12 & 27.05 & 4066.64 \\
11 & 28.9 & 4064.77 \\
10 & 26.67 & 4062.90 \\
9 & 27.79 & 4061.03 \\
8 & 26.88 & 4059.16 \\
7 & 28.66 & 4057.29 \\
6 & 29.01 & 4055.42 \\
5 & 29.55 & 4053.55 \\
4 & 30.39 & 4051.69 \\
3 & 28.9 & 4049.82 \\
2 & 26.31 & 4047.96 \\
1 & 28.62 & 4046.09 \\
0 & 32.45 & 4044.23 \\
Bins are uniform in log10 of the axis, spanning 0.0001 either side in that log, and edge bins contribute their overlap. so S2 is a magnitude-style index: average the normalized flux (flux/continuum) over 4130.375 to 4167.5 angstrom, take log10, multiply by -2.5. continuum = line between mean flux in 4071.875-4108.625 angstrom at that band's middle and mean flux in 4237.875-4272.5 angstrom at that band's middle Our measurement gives -0.21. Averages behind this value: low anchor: 18.7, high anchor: 30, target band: 27.5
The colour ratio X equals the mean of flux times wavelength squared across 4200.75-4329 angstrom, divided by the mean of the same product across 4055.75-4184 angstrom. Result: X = 1.21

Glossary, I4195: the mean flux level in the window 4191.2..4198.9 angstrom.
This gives 31.8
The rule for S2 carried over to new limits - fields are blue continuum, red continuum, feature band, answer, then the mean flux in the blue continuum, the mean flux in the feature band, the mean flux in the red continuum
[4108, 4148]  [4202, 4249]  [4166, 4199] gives -0.14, 22.8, 31.8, 32.1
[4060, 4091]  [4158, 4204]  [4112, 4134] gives 0.24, 23.8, 22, 31.7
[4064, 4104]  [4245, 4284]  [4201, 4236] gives -0.21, 20.7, 32.6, 28.9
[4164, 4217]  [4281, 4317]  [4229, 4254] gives -0.11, 32.2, 31.2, 23.8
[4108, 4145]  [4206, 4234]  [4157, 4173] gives -0.13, 22.4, 30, 32.5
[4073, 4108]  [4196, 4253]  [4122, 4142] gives -0.05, 18.5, 23.7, 32.1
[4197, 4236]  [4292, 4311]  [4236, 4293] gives -0.05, 32.7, 28.8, 23.6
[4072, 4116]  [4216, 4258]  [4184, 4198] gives -0.17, 18.6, 32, 31.6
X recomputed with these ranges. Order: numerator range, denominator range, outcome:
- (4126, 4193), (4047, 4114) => 1.37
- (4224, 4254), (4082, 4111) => 2.05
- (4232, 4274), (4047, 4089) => 1.29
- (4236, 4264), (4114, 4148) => 1.37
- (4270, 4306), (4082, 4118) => 1.65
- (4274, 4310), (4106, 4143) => 1.25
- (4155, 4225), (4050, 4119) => 1.56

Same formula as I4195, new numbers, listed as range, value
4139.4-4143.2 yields 26.1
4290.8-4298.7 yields 24.8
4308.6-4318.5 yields 21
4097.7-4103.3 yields 14.3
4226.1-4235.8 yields 32.1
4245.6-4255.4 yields 30.2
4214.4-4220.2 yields 33.2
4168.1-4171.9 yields 29.8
